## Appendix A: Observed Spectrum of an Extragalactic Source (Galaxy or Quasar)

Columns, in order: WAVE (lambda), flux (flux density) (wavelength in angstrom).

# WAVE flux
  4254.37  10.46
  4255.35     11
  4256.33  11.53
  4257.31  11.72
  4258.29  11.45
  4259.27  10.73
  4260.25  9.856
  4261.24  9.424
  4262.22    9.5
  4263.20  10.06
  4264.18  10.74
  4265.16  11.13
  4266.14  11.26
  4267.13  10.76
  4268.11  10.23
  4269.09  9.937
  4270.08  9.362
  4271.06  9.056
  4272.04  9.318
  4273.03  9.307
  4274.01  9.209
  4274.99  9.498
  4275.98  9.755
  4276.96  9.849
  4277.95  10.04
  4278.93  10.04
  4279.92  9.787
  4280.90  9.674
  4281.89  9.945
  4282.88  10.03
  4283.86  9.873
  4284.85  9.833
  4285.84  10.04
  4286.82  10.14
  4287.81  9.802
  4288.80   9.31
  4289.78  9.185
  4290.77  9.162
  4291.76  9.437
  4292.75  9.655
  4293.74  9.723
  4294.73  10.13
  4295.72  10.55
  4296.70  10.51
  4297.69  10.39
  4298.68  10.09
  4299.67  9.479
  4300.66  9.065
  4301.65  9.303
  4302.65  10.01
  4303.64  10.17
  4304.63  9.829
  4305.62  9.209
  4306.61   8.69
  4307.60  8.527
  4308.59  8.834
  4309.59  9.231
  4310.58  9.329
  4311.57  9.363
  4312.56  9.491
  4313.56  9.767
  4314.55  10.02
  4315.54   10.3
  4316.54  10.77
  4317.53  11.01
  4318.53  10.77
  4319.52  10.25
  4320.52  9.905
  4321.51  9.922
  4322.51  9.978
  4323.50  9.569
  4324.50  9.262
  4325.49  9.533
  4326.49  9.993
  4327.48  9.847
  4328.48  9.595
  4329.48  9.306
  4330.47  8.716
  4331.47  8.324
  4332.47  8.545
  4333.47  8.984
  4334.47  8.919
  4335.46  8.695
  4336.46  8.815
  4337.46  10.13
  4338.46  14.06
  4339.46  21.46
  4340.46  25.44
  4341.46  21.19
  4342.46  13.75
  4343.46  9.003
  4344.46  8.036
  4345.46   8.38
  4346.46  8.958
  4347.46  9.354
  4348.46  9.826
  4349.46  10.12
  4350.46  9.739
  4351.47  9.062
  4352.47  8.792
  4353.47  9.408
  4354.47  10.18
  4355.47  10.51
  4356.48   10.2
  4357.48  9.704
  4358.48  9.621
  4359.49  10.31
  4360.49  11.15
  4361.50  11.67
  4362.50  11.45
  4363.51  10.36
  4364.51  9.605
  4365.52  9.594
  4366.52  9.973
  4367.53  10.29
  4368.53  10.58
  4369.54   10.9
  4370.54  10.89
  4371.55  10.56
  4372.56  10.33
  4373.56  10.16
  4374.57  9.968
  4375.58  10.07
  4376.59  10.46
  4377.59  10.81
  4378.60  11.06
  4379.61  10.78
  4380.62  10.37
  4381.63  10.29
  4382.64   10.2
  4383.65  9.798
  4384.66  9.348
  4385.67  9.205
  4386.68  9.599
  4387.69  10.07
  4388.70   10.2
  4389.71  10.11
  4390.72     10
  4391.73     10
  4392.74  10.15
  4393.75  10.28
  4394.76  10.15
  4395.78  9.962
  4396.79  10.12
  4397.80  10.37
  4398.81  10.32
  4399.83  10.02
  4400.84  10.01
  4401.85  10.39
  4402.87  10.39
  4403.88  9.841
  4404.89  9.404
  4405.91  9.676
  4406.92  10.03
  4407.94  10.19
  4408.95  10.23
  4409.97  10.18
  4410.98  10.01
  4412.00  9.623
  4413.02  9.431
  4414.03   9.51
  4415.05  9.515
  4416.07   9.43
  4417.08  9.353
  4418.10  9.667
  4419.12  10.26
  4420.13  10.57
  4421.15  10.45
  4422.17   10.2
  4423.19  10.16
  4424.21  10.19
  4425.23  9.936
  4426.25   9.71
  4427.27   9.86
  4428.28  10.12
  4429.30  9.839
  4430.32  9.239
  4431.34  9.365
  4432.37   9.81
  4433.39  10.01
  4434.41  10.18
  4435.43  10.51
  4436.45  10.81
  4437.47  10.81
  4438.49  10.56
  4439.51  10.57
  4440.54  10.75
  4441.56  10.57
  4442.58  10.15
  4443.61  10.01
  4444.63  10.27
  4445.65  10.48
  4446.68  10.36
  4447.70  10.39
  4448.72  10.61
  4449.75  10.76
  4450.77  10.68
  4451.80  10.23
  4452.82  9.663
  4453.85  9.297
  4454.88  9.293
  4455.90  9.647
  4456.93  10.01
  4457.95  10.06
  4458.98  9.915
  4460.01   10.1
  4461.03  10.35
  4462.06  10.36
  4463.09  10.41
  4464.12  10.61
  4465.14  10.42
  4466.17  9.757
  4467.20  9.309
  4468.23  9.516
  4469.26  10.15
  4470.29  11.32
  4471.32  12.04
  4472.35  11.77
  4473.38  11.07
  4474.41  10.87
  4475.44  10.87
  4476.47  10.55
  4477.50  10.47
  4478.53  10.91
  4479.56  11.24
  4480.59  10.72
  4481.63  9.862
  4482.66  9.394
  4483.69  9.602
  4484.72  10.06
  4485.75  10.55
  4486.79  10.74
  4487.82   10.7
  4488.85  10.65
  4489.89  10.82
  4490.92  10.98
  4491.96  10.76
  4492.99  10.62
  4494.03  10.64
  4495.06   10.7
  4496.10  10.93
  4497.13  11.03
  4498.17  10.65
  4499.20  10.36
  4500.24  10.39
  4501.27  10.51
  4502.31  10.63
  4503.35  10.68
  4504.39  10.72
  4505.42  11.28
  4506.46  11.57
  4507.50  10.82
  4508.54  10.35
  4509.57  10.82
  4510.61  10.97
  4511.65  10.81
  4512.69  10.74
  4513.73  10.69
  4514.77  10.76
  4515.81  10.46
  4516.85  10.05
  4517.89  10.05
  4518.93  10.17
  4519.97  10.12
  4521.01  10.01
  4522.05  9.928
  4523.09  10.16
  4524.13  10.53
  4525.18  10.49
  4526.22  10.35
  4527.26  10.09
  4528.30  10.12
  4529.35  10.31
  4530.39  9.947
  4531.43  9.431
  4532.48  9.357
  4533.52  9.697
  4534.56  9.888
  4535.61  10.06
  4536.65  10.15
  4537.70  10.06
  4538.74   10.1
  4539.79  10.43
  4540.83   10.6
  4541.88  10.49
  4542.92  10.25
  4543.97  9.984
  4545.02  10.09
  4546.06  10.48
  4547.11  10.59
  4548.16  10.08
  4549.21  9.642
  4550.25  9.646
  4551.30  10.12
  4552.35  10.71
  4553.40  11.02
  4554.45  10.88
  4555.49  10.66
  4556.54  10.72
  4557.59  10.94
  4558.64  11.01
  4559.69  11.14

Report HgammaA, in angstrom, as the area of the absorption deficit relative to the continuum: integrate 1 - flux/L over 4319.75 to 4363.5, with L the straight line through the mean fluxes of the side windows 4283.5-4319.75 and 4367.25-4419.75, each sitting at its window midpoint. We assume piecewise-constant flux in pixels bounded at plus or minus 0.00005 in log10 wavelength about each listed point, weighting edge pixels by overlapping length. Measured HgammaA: -3.4 angstrom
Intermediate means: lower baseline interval 9.76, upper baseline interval 10.1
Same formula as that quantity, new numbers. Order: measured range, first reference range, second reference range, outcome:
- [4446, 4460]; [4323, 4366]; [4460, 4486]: 0.6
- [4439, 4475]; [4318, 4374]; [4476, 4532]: 0.7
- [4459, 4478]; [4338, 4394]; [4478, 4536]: 0.0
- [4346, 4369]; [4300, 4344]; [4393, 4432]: 0.7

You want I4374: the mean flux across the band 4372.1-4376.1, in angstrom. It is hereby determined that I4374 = 10.1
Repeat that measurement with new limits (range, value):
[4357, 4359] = 9.65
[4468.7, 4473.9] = 11.2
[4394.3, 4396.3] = 10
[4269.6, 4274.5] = 9.26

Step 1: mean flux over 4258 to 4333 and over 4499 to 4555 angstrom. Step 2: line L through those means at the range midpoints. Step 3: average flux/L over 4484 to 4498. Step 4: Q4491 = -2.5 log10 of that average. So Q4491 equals -0.045 mag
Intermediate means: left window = 9.78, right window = 10.3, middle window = 10.7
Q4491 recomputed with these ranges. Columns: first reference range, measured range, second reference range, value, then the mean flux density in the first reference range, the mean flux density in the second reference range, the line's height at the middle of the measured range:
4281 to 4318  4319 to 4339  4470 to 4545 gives 0.02 mag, 9.73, 10.5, 9.84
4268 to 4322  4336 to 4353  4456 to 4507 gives -0.21 mag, 9.74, 10.6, 9.96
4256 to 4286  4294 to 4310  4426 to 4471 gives 0.05 mag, 10.1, 10.2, 10.1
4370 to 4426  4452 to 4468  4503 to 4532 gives 0.03 mag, 10.1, 10.4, 10.3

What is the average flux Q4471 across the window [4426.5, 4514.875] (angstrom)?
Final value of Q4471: 10.4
